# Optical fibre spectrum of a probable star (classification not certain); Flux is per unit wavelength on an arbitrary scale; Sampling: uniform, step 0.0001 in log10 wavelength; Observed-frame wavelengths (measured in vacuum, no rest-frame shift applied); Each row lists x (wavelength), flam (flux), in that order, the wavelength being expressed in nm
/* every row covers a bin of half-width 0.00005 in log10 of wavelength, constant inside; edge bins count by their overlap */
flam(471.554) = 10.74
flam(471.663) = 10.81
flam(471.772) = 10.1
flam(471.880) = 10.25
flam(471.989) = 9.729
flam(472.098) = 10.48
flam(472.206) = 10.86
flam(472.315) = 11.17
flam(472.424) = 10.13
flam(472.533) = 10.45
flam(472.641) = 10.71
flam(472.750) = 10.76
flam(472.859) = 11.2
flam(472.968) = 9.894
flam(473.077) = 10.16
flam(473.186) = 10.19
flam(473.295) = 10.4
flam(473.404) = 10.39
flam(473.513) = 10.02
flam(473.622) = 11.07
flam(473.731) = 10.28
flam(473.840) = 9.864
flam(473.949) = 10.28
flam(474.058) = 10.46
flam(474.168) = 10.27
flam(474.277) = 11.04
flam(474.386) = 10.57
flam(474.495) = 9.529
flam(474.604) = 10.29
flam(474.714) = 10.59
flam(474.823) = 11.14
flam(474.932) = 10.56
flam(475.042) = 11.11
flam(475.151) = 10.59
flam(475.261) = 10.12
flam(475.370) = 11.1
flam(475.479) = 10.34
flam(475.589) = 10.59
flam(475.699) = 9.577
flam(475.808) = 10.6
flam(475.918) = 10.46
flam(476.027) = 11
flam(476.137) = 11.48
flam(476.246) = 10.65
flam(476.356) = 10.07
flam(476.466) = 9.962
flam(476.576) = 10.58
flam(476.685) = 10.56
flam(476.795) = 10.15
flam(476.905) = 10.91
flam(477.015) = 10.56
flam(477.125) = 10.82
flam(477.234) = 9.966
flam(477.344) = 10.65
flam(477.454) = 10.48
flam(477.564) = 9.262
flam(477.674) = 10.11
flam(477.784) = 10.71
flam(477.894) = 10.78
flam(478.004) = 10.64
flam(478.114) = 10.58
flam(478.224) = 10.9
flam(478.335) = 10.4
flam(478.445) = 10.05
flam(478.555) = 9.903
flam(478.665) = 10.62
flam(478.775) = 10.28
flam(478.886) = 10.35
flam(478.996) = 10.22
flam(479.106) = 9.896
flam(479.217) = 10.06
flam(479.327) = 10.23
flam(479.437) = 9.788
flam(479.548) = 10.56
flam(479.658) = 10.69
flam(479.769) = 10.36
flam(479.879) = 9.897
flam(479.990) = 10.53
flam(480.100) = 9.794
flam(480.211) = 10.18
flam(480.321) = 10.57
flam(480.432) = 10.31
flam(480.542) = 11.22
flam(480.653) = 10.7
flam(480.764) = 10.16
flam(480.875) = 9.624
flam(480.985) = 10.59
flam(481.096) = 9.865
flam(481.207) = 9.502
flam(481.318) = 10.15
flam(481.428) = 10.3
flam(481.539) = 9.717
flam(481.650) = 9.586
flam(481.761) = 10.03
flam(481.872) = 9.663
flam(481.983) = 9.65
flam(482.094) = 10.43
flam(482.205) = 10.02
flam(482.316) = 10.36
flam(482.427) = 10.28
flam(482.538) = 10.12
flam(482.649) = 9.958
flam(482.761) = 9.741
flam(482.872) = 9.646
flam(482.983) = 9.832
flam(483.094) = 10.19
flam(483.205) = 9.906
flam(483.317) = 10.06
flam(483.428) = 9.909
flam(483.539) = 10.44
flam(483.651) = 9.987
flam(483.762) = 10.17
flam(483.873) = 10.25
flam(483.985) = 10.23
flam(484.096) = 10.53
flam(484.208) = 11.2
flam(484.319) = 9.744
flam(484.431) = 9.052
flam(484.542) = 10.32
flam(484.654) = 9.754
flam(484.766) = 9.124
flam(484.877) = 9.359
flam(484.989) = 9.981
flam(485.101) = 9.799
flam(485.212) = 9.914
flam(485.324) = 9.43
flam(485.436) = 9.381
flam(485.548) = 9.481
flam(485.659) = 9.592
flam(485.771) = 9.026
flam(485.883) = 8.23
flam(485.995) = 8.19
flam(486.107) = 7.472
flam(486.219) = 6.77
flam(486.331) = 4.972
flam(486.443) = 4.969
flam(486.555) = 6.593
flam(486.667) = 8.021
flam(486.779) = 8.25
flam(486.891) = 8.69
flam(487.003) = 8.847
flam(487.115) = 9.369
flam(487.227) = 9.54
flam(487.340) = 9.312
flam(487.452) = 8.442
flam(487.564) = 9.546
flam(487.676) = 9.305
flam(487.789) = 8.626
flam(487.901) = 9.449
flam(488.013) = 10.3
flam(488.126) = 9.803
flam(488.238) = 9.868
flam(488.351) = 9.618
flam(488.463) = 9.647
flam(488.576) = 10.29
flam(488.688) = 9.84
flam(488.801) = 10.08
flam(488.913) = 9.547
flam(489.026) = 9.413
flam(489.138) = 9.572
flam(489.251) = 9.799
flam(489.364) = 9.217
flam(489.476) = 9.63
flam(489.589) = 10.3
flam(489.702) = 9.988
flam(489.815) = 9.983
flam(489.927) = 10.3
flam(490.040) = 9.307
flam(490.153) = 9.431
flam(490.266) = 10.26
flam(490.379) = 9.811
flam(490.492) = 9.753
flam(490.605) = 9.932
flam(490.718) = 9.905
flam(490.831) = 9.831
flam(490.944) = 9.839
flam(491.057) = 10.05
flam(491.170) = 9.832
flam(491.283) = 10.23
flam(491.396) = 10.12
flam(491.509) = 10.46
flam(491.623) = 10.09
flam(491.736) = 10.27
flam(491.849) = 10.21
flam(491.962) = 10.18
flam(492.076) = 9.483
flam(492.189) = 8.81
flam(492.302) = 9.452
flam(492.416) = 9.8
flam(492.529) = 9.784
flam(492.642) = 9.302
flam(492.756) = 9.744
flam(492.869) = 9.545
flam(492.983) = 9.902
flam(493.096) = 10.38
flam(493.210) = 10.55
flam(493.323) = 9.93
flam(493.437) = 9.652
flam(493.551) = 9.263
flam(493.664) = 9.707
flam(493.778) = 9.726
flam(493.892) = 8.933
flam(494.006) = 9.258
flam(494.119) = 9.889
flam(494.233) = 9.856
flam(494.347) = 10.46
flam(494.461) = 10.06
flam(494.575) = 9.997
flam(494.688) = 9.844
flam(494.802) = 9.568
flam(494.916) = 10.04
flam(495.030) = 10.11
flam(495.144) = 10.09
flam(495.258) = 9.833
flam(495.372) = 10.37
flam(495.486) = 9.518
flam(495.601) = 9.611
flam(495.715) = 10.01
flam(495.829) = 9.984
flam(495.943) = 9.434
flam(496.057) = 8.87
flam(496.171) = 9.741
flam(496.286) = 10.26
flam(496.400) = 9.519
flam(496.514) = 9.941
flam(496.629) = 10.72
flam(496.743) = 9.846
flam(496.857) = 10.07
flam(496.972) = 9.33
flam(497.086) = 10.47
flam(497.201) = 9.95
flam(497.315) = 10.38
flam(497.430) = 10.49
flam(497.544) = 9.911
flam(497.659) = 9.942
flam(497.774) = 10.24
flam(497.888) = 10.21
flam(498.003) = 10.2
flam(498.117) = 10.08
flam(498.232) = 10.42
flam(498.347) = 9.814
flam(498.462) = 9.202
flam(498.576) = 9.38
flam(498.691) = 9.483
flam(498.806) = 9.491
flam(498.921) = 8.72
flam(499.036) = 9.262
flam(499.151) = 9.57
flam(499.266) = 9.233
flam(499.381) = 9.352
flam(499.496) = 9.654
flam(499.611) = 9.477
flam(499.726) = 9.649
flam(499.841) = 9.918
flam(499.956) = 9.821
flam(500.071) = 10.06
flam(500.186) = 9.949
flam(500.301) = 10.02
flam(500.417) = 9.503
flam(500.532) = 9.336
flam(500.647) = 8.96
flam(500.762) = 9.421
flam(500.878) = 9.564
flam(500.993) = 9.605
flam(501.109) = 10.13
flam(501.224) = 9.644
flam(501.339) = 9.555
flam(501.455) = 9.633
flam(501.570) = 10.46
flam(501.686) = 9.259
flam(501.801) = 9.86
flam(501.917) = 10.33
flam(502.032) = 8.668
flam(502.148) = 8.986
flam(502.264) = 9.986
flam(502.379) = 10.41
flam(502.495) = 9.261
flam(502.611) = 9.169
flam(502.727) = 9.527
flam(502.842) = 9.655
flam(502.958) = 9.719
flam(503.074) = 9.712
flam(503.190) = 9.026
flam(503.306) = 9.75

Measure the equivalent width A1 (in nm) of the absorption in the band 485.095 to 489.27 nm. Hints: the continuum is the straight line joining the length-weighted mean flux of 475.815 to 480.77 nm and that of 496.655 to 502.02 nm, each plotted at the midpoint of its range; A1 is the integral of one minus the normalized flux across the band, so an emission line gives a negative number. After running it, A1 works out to 0.50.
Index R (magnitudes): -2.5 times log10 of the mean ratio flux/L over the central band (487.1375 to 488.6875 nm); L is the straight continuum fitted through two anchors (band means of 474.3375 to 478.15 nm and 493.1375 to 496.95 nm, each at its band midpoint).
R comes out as 0.06 mag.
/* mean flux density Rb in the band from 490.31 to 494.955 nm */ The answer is 9.84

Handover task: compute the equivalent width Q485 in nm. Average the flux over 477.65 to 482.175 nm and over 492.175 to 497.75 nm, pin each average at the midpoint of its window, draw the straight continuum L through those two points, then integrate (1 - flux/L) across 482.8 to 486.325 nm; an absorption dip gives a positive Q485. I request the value 0.21 nm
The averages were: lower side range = 10.2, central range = 9.51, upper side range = 9.84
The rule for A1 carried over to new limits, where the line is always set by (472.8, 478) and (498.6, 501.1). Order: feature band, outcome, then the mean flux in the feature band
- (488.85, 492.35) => 0.01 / 9.84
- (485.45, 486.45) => 0.22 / 7.84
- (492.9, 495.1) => -0.02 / 9.85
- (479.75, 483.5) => 0.05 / 10.1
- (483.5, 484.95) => 0.02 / 10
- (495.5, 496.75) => -0.02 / 9.8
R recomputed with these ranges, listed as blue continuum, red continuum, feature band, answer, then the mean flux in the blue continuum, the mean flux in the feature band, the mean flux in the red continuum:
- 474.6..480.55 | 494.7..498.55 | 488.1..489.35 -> 0.043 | 10.4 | 9.75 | 9.94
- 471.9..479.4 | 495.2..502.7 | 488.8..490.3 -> 0.029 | 10.4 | 9.76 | 9.74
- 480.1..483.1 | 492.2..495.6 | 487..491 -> 0.027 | 10.1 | 9.67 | 9.79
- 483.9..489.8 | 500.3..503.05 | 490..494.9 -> -0.054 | 9.19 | 9.83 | 9.6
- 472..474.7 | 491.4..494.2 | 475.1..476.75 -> -0.018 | 10.4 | 10.5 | 9.77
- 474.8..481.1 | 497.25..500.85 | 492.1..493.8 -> 0.024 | 10.4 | 9.7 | 9.71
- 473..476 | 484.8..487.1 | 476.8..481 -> -0.077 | 10.4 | 10.3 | 8.38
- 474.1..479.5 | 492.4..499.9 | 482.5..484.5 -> 0.017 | 10.4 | 10.1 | 9.8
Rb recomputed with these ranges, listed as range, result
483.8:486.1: 9.59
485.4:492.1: 9.31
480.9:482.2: 9.95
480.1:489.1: 9.53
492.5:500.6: 9.8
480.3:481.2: 10.3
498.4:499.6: 9.34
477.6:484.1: 10.2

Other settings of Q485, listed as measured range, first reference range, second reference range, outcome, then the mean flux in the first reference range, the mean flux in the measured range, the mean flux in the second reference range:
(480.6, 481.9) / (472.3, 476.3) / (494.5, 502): 0.04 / 10.5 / 10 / 9.79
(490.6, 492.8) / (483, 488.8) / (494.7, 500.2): -0.08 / 9.24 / 9.87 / 9.82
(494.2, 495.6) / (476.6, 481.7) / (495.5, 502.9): -0.02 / 10.3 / 9.96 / 9.73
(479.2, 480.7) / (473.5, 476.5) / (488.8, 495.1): -0.01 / 10.5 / 10.4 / 9.83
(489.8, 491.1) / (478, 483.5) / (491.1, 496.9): 0.01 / 10.2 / 9.86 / 9.85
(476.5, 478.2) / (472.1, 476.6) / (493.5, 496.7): -0.01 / 10.5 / 10.5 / 9.81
